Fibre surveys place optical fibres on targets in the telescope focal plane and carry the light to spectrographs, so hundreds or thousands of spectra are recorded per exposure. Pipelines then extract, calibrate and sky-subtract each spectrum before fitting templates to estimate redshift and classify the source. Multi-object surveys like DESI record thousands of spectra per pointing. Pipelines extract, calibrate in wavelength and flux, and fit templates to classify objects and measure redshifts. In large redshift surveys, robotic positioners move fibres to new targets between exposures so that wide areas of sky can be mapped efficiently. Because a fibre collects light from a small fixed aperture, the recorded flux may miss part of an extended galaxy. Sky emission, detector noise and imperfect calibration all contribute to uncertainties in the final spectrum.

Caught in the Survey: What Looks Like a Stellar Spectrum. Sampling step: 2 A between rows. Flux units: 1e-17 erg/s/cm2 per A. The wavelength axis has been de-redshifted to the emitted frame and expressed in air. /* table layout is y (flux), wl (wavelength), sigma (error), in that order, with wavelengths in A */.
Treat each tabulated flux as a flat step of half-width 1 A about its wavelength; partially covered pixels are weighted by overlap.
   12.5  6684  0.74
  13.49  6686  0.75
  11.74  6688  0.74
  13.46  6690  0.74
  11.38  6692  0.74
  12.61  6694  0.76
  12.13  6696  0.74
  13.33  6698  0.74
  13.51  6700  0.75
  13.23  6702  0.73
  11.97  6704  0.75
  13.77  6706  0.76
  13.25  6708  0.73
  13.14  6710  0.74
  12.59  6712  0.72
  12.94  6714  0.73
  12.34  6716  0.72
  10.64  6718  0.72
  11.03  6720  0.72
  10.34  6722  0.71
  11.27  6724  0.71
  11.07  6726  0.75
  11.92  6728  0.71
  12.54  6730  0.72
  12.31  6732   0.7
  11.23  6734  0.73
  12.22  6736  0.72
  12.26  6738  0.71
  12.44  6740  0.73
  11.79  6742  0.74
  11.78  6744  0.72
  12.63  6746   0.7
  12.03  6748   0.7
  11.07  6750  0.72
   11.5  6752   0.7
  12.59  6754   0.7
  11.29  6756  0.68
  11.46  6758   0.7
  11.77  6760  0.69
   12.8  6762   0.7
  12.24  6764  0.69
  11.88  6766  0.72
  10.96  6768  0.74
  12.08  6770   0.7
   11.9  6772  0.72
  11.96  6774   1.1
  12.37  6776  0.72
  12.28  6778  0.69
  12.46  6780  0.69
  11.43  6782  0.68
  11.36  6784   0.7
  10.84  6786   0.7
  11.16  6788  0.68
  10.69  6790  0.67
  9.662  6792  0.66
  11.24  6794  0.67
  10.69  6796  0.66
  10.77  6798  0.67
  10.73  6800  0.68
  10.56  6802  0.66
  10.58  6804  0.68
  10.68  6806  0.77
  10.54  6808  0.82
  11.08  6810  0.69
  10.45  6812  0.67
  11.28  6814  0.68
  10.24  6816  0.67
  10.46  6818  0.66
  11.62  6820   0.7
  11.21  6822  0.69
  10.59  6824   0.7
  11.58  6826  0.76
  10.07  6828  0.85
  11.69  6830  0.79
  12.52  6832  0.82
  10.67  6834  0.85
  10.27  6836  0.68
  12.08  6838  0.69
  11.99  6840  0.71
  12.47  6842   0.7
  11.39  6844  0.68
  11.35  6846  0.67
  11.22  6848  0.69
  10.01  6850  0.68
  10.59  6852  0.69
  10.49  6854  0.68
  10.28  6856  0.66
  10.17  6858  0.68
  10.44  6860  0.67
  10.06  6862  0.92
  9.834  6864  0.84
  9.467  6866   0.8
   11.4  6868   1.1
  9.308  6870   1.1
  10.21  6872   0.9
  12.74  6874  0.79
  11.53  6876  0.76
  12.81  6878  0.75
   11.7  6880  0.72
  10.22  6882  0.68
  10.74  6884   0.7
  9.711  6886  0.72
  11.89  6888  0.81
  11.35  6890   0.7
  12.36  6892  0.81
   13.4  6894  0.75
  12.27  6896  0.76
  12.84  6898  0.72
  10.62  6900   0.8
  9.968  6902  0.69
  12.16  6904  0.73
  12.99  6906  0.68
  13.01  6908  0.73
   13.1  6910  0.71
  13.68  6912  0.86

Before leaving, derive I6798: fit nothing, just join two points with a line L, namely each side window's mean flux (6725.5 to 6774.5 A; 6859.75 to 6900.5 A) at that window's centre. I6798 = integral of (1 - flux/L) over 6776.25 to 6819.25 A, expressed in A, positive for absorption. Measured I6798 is 2.64 A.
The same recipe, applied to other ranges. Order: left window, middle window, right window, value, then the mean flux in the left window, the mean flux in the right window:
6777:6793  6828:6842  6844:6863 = -0.99 A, 11.2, 10.6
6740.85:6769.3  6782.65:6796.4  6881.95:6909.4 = 1.16 A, 11.8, 11.8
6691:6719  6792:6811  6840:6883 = 1.38 A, 12.6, 10.9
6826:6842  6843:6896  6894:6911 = 3.81 A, 11.4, 12.2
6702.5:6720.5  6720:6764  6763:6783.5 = 1.41 A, 12.5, 11.9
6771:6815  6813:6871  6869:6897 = 2.28 A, 11.1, 11.4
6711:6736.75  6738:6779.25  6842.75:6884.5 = -1.68 A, 11.7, 10.8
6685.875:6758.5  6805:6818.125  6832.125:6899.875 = 0.95 A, 12.2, 11.1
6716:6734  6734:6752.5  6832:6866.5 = -0.97 A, 11.4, 10.8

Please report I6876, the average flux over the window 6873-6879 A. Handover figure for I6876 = 12.4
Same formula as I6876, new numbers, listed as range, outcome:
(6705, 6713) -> 13.2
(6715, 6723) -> 11.1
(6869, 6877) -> 10.9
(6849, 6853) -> 10.3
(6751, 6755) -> 12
